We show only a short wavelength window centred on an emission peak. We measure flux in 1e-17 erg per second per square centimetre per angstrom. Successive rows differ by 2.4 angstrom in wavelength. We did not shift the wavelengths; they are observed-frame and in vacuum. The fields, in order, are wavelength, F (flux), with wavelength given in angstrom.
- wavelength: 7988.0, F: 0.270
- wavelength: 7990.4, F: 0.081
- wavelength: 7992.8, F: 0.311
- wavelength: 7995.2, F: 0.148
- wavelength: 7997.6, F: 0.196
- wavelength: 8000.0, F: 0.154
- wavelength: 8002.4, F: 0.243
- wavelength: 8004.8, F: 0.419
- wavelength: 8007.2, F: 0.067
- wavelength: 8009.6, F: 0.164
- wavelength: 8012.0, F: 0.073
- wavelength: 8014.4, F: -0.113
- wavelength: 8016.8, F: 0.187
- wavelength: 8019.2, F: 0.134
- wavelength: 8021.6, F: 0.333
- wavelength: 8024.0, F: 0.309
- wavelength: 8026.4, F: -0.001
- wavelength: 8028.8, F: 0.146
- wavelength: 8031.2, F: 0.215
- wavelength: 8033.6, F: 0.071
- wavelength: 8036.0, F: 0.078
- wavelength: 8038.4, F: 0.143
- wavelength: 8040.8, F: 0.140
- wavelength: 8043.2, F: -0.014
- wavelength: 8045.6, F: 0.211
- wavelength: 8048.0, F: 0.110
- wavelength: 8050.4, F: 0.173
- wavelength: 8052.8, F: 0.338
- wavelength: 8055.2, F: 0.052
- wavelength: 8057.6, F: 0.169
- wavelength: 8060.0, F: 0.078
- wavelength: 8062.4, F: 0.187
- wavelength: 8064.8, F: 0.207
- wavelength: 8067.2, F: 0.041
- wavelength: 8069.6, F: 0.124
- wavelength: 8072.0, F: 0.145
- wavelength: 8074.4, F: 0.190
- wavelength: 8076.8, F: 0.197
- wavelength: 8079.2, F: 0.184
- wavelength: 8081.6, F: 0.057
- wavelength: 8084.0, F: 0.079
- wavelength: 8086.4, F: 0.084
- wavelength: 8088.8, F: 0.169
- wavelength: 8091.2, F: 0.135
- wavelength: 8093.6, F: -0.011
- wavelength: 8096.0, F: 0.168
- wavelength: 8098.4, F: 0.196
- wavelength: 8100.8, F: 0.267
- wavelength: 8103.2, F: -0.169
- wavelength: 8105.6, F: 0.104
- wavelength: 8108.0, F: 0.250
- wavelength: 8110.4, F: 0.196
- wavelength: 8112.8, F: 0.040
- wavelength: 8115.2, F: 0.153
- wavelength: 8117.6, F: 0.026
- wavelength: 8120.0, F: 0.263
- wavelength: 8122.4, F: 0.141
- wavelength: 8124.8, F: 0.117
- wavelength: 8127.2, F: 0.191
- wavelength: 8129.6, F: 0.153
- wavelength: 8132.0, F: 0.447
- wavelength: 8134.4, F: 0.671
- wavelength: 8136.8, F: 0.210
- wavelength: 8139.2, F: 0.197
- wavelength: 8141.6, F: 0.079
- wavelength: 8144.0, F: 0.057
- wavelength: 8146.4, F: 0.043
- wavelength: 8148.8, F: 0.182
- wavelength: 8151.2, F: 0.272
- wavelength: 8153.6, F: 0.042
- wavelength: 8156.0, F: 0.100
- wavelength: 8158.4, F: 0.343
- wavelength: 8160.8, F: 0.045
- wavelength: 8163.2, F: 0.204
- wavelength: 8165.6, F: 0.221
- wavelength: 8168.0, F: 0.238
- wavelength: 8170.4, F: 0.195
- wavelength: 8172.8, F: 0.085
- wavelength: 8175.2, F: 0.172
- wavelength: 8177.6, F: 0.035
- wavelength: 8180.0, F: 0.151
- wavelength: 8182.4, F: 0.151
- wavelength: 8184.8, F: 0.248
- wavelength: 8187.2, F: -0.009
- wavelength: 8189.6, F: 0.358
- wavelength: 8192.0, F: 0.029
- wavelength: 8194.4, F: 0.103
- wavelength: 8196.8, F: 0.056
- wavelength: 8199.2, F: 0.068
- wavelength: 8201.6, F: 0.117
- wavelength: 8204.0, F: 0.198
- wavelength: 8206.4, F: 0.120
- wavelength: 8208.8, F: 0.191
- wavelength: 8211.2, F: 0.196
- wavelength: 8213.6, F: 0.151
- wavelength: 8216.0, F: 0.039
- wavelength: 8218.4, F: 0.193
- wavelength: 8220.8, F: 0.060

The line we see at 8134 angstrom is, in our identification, H-gamma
